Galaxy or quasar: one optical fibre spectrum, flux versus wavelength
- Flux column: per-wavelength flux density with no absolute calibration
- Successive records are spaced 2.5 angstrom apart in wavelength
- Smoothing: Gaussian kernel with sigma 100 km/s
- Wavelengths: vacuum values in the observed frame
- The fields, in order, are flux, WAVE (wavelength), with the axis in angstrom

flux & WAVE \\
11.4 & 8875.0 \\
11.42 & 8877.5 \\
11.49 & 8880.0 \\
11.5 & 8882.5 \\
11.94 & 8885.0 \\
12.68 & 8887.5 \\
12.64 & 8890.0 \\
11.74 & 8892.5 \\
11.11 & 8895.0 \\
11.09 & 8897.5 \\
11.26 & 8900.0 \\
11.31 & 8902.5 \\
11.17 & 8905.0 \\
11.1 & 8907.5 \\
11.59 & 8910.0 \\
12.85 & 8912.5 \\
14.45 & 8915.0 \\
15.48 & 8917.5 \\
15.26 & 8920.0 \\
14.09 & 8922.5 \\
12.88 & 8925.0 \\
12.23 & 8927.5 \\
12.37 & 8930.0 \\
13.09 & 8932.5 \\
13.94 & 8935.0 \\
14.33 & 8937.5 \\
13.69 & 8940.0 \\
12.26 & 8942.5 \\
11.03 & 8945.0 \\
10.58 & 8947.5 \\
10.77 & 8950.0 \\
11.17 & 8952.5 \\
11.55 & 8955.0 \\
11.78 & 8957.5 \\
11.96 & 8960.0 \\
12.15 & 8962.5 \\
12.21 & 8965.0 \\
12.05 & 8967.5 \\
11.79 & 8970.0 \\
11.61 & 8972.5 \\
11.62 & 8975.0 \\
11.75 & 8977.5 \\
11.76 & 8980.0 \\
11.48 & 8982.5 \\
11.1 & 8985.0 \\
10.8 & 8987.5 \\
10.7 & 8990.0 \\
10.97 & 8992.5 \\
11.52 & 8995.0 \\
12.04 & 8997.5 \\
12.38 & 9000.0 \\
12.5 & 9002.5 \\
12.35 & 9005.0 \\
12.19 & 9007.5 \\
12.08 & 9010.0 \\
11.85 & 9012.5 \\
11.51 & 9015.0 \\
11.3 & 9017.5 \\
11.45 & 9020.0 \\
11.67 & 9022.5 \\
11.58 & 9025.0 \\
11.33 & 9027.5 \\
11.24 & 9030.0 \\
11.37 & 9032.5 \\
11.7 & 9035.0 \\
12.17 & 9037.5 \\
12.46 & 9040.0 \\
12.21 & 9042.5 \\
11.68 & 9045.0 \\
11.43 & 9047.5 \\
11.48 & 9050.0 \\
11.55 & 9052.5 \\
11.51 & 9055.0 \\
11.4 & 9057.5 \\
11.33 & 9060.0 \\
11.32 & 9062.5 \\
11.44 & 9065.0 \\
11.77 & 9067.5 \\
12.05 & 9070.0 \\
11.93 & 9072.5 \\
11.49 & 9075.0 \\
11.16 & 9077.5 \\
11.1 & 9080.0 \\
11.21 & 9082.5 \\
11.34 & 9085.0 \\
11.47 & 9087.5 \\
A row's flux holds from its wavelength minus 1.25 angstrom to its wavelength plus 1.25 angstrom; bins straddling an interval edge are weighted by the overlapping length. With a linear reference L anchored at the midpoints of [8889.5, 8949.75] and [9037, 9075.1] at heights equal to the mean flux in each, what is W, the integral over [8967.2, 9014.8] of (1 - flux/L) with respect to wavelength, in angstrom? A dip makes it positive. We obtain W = 1.5 angstrom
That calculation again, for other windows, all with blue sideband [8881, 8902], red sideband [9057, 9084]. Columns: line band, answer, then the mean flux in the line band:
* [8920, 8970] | -3.14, 12.4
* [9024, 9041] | -0.23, 11.7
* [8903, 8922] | -2.27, 13.1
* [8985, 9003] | 0.15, 11.5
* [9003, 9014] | -0.54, 12.1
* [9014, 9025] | 0.05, 11.5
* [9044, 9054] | -0.02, 11.5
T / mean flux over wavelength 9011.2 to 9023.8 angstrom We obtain 11.6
